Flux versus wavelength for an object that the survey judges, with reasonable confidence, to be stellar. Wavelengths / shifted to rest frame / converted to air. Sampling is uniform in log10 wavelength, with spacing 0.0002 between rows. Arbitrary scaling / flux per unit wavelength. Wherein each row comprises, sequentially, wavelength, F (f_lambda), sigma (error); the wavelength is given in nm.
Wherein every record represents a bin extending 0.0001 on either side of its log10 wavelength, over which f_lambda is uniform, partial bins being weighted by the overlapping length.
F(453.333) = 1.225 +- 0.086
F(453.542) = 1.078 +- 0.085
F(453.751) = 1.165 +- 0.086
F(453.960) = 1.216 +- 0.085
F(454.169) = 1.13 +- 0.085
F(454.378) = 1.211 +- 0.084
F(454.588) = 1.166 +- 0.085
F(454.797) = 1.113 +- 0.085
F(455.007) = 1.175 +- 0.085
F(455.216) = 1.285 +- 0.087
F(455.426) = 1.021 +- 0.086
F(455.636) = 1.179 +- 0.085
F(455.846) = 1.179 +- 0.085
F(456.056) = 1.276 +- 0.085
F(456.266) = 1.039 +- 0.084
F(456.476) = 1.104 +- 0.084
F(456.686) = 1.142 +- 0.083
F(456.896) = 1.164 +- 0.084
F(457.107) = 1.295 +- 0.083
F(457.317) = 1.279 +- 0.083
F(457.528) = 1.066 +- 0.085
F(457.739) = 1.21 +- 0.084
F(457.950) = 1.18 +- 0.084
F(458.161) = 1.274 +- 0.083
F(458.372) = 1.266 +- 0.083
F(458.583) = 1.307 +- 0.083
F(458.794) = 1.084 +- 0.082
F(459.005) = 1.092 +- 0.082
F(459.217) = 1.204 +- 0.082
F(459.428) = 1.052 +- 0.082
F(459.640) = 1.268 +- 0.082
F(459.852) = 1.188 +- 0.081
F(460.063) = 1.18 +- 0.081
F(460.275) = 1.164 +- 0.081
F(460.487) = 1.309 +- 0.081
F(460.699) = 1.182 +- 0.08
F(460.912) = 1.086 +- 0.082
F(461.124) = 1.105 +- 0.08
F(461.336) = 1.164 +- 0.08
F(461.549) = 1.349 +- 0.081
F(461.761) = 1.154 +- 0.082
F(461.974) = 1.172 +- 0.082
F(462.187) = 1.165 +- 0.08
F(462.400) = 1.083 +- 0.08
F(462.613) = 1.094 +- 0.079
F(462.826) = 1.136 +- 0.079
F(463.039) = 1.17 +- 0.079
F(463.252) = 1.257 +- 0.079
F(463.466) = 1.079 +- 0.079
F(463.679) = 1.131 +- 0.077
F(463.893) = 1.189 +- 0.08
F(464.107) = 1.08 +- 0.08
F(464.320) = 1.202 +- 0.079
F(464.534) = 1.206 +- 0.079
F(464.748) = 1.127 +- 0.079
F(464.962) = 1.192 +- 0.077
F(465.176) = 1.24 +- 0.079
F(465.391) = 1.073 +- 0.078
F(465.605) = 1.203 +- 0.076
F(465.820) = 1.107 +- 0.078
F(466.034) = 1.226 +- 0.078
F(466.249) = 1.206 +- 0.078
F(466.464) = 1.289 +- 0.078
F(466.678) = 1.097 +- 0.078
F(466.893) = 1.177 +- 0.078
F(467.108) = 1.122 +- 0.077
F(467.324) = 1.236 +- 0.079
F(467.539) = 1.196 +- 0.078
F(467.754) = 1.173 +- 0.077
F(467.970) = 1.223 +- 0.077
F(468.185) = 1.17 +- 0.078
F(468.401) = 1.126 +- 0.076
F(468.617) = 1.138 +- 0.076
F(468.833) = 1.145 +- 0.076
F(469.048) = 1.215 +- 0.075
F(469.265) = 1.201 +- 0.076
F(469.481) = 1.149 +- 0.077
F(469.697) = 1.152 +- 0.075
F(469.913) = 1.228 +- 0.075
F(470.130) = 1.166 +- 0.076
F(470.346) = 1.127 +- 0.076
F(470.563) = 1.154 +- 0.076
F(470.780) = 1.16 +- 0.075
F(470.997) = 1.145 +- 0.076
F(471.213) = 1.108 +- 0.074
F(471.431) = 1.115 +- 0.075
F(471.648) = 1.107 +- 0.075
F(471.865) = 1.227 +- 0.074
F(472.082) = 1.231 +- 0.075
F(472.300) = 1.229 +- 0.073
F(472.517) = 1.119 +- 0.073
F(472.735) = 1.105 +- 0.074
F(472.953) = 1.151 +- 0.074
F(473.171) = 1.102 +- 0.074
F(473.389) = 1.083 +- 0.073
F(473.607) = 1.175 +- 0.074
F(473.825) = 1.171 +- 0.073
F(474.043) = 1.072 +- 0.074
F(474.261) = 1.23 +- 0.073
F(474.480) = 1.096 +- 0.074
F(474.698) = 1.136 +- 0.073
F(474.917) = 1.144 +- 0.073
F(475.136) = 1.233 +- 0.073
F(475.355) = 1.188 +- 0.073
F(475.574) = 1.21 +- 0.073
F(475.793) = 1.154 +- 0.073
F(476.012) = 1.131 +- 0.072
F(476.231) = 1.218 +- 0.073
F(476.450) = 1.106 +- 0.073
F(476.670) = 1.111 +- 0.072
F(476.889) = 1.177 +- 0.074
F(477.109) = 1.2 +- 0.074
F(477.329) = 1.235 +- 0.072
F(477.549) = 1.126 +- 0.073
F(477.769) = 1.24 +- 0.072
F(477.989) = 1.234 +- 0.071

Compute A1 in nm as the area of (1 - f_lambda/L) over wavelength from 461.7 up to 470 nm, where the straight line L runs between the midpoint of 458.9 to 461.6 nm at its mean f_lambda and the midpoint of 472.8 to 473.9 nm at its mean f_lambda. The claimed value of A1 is -0.07 nm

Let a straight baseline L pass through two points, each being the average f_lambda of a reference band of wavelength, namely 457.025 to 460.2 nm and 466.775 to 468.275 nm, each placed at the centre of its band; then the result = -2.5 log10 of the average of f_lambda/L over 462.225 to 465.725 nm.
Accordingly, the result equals 0.03 mag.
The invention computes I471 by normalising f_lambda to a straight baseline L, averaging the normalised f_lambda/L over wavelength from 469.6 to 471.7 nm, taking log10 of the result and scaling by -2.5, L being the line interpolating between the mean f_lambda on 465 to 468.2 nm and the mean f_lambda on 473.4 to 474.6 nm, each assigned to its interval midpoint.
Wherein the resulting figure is 0.01 mag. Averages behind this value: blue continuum 1.18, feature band 1.15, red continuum 1.14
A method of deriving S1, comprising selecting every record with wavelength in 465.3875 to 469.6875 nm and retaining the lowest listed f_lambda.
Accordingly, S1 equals 1.073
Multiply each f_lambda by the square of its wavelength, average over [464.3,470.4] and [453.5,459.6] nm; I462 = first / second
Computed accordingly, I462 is 1.05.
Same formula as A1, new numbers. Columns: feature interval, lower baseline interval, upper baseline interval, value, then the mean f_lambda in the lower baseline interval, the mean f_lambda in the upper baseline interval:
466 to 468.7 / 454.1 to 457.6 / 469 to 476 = -0.050 nm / 1.17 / 1.16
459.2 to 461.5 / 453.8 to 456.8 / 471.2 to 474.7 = -0.040 nm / 1.16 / 1.15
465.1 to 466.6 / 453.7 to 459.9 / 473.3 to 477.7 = -0.025 nm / 1.18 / 1.16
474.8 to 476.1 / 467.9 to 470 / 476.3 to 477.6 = -0.014 nm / 1.17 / 1.16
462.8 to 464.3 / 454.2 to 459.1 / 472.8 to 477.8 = 0.023 nm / 1.18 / 1.16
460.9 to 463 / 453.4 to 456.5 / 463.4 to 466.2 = 0.009 nm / 1.16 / 1.16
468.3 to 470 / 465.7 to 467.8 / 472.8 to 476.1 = 0.007 nm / 1.18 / 1.15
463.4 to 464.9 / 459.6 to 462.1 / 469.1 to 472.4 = 0.044 nm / 1.19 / 1.17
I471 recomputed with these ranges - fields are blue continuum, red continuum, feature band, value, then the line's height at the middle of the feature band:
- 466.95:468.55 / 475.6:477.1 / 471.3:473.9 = 0.01 mag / 1.17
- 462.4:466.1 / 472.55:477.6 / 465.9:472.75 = -0.01 mag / 1.16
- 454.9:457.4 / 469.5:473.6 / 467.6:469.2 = -0.01 mag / 1.16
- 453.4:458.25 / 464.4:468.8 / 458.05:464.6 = 0.00 mag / 1.17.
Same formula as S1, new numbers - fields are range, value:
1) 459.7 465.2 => 1.079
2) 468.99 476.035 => 1.072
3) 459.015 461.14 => 1.052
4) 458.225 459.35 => 1.084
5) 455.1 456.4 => 1.021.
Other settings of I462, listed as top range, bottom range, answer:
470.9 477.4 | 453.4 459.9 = 1.06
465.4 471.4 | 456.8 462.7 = 1.03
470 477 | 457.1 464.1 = 1.04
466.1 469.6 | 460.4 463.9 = 1.04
